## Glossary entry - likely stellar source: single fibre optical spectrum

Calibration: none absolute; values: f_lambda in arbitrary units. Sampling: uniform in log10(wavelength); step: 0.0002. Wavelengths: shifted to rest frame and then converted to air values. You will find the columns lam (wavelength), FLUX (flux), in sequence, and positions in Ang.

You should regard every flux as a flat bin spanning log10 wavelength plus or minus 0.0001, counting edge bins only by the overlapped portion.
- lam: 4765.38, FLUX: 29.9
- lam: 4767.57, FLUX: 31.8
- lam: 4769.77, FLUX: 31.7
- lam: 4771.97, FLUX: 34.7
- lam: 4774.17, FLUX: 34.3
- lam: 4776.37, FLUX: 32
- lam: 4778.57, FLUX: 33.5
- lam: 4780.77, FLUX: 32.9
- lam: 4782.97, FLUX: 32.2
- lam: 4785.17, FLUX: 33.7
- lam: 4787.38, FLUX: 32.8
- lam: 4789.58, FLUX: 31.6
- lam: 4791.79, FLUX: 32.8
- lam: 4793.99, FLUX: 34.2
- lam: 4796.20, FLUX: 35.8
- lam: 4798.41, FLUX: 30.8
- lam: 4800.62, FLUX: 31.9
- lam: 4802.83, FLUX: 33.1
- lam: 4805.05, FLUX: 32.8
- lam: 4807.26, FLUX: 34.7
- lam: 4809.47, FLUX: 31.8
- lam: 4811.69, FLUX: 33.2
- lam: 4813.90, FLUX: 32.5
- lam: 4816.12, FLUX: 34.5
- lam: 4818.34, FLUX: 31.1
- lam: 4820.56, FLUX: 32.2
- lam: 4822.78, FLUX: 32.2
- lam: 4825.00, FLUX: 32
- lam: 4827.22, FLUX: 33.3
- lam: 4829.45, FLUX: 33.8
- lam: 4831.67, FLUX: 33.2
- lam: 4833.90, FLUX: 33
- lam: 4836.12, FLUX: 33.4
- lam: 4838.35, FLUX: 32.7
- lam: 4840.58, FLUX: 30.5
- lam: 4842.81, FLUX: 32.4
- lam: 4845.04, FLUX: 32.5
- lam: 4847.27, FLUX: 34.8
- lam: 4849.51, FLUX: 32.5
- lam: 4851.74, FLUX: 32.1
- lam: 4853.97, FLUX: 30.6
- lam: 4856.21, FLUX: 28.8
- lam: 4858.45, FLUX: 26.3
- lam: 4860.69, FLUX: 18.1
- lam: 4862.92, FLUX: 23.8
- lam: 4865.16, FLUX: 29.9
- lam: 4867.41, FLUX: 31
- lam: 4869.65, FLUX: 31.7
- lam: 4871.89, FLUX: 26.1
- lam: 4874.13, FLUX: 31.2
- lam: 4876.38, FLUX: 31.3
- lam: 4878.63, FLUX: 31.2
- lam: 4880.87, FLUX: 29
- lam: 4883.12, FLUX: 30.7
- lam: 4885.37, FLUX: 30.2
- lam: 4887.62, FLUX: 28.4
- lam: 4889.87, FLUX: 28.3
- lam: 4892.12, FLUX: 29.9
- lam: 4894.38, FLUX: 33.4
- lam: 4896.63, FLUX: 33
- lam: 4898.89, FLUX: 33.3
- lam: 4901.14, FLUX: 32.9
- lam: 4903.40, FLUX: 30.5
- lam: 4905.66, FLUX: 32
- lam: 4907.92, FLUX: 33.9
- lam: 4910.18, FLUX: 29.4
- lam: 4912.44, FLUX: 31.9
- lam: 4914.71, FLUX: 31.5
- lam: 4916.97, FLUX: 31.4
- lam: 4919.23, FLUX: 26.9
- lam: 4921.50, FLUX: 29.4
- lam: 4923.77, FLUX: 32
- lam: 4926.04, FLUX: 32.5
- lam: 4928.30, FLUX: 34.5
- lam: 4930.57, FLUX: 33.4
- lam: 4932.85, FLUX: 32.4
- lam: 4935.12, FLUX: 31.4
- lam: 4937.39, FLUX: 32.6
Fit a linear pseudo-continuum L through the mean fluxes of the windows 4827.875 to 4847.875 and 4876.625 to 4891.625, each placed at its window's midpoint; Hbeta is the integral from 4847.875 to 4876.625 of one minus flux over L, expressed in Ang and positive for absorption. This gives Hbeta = 2.28 Ang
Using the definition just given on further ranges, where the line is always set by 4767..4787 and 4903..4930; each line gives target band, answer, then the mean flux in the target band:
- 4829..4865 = 1.96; 30.5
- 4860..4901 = 2.73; 29.7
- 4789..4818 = -0.31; 33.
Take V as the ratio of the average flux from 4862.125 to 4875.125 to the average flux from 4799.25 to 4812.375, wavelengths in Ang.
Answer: 0.88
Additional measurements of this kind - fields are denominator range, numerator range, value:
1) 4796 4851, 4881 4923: 0.94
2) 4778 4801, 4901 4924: 0.94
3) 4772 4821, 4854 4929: 0.91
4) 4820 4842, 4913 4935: 0.97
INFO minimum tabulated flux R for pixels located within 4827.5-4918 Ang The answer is 18.1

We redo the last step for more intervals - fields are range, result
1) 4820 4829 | 32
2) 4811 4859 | 26.3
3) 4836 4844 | 30.5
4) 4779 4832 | 30.8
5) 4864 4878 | 26.1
